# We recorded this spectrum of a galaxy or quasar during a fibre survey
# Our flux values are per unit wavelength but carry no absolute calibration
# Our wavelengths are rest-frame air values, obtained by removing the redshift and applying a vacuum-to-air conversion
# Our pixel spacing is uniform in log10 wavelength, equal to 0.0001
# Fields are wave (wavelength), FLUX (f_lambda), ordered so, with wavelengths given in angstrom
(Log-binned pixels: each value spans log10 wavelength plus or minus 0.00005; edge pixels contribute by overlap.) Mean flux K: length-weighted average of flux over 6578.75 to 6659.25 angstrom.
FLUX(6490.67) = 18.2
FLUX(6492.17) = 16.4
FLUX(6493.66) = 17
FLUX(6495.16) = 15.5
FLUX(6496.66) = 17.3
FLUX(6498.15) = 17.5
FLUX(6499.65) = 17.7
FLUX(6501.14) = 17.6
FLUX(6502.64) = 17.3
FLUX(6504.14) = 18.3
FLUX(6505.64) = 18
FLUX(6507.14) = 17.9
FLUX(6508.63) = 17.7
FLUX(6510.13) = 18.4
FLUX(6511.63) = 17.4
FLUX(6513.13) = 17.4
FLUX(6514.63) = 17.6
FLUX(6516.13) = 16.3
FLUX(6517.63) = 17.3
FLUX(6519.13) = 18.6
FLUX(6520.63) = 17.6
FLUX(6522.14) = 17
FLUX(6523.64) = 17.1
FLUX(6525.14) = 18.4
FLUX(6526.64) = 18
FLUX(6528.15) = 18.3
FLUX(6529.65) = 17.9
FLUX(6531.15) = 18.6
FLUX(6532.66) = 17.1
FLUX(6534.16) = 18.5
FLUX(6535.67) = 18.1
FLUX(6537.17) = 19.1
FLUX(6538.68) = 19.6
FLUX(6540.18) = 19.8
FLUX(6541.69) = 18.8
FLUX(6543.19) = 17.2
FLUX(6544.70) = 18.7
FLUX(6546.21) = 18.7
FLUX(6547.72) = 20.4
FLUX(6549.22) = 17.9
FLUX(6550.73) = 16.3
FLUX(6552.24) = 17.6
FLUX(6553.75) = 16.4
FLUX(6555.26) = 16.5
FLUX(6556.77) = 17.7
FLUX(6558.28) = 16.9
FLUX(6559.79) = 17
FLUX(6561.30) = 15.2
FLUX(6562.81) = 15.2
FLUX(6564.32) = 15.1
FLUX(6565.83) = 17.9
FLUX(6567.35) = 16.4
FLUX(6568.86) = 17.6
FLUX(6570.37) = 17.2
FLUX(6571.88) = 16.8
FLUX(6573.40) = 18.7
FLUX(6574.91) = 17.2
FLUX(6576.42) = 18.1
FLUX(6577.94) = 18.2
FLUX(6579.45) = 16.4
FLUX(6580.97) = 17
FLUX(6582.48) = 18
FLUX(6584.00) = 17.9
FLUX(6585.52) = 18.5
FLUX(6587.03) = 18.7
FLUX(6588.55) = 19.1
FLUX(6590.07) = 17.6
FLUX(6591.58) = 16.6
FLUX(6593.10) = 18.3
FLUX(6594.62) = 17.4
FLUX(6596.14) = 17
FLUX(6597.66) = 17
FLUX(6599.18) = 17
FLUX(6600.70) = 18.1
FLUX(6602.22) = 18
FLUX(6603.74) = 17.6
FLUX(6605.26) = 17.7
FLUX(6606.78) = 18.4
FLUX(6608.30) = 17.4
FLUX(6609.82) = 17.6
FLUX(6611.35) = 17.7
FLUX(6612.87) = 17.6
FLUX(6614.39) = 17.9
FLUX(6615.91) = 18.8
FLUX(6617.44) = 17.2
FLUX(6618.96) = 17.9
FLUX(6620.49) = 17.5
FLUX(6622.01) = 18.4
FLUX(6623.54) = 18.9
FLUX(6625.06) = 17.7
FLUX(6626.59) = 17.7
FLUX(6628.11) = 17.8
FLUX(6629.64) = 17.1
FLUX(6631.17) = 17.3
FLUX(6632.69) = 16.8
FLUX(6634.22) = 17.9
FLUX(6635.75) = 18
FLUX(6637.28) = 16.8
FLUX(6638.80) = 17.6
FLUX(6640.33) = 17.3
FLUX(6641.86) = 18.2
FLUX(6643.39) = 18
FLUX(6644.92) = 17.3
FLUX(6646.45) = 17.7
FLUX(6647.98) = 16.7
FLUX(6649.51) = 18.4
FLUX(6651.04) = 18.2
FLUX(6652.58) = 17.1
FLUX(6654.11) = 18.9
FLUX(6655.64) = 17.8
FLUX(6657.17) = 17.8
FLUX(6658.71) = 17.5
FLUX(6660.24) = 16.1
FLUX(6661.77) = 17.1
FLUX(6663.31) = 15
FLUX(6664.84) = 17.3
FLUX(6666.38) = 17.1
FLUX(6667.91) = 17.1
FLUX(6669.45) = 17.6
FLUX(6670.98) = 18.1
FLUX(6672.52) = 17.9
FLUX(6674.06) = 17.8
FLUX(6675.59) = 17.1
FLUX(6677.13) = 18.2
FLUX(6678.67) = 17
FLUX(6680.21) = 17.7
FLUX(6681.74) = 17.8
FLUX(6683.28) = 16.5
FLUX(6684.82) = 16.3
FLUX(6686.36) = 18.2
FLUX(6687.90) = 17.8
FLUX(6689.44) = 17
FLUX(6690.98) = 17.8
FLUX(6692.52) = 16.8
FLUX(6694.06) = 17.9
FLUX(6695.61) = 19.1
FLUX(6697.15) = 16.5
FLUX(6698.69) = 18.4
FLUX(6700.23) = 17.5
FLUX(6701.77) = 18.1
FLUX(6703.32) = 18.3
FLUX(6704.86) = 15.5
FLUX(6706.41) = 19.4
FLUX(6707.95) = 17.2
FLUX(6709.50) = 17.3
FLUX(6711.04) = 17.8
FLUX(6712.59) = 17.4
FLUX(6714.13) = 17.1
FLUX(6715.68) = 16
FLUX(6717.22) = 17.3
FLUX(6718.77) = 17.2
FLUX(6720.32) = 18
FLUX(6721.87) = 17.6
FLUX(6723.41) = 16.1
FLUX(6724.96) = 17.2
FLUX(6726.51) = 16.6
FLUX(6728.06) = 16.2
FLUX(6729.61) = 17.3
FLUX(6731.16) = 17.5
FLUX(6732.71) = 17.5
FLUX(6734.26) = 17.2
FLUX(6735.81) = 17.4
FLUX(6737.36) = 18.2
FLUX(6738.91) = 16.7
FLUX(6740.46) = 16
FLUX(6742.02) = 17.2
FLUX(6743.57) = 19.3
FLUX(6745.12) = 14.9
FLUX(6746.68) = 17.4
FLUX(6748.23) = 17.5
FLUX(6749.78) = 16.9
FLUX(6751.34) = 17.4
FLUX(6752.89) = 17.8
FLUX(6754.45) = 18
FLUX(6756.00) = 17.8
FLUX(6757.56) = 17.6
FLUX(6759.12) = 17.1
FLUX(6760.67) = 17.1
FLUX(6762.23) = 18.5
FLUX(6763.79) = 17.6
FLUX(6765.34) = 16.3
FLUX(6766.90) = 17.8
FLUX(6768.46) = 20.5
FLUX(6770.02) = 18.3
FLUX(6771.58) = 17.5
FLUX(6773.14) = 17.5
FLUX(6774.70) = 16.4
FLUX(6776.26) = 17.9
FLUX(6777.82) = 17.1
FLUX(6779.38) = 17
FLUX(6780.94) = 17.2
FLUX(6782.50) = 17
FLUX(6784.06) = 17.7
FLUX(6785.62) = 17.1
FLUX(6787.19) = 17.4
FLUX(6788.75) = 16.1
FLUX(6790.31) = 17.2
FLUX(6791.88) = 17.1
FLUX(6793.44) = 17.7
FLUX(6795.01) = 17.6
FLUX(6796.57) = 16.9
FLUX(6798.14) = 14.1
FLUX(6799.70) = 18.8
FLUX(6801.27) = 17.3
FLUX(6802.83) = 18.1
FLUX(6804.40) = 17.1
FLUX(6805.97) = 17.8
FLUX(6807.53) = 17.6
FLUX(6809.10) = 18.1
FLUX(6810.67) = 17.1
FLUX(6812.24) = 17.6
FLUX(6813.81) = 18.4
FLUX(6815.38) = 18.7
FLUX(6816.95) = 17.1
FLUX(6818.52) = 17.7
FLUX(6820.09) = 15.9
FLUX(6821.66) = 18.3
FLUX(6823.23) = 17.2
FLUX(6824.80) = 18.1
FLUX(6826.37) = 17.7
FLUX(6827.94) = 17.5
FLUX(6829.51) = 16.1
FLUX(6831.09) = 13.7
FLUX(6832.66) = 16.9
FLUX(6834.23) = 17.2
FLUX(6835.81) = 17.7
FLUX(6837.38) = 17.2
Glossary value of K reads 17.7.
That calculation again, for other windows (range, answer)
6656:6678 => 17.3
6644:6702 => 17.5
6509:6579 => 17.6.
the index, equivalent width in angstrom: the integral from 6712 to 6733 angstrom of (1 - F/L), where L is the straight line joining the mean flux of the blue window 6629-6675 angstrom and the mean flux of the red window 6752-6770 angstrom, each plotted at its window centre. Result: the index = 0.8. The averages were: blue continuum 17.5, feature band 17.1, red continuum 17.8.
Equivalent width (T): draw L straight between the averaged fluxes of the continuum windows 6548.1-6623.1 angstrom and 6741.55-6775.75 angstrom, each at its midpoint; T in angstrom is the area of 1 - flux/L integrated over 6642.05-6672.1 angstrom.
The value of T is 0.1 angstrom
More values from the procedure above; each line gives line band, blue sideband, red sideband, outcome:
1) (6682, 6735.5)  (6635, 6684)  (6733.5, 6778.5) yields 0.4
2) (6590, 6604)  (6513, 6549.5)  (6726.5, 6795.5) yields 0.4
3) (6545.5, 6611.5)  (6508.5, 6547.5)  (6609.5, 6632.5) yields 1.7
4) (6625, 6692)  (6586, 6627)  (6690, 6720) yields 0.8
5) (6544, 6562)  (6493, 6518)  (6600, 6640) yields 0.1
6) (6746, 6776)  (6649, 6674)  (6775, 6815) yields -0.5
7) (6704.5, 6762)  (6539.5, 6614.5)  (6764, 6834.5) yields 0.4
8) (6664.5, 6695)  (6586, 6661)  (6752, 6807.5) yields 0.2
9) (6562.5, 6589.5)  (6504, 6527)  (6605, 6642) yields 0.3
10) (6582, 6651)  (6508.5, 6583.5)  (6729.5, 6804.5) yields -0.8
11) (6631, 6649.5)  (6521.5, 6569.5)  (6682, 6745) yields 0.0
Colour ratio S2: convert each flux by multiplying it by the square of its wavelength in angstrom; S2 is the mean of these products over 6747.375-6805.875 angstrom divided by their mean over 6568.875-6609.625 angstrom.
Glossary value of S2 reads 1.04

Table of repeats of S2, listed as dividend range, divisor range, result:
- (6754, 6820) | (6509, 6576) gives 1.07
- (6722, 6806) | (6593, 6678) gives 1.02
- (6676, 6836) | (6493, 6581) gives 1.05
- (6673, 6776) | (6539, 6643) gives 1.03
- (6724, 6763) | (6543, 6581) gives 1.06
